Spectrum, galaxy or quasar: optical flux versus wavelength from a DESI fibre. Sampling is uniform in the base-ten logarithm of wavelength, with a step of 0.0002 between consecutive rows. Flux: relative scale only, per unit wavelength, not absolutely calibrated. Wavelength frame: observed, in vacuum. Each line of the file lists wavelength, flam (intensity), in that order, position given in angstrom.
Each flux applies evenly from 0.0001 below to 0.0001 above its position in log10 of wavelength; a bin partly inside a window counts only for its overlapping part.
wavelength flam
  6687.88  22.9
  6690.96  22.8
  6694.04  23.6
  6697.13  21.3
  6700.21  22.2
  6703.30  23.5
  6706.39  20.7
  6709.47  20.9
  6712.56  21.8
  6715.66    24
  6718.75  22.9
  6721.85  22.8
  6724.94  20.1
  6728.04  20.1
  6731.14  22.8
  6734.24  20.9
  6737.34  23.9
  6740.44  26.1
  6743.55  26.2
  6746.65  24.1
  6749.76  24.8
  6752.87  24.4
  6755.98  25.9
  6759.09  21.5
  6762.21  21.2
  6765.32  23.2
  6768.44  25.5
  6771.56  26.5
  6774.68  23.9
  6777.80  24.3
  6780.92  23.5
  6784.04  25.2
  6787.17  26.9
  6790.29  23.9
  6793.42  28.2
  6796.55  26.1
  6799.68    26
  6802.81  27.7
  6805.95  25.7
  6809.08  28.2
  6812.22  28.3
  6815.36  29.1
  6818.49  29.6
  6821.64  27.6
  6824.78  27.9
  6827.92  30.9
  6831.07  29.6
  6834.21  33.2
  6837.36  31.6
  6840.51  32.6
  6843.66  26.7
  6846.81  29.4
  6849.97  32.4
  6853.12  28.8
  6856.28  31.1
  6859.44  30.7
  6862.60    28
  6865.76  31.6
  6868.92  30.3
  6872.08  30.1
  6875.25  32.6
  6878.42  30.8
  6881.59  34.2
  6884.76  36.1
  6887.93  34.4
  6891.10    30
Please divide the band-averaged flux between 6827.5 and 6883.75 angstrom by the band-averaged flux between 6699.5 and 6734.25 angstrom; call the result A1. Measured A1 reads 1.4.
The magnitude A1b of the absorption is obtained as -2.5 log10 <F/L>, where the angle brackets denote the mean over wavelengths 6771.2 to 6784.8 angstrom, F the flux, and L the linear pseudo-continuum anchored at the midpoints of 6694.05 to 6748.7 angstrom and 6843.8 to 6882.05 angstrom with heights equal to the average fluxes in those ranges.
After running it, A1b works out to 0.06 mag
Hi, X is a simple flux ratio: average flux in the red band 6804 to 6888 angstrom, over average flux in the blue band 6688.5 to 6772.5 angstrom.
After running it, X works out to 1.32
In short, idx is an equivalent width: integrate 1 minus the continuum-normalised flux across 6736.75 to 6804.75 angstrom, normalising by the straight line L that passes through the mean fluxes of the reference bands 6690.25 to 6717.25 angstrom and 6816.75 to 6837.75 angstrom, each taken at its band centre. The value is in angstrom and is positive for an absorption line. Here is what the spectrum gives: 3.75 angstrom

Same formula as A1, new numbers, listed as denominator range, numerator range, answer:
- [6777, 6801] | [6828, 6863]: 1.19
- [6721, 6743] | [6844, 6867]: 1.33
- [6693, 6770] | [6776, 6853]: 1.22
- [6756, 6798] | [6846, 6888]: 1.27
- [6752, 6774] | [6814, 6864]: 1.25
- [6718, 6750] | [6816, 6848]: 1.29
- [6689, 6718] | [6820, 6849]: 1.34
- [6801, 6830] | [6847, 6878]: 1.08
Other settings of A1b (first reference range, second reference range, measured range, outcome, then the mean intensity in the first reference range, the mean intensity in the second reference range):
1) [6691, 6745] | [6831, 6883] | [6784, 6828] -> 0.02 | 22.6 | 30.8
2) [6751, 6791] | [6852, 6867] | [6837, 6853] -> -0.04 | 24.3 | 30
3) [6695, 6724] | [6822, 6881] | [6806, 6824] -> 0.00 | 22.2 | 30.5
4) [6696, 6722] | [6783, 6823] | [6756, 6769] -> 0.09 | 22.2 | 27.1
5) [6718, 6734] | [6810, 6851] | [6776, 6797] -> 0.04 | 21.6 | 29.9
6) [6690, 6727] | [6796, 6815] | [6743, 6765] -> 0.03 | 22.2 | 27.2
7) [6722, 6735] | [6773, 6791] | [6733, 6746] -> -0.11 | 21.2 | 24.7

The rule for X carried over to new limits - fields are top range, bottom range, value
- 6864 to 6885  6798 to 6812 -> 1.18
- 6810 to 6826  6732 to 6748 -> 1.18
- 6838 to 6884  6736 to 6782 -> 1.26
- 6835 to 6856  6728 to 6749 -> 1.28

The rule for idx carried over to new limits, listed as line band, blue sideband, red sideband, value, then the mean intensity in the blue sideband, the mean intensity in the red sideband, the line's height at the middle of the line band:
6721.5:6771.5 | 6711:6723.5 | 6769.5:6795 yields 1.06 angstrom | 22.8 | 25.3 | 24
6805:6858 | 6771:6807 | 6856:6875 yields -2.50 angstrom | 25.6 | 30.4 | 28.3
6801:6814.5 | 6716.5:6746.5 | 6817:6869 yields 0.16 angstrom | 23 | 30.1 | 27.9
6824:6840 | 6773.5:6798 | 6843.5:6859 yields -1.27 angstrom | 25.3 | 30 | 28.6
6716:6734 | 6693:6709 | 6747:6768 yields 0.74 angstrom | 22.1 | 23.6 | 22.8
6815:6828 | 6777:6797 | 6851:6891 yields -0.40 angstrom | 25.5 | 31.5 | 27.9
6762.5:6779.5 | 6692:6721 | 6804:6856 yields 1.09 angstrom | 22.3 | 29.5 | 26.1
